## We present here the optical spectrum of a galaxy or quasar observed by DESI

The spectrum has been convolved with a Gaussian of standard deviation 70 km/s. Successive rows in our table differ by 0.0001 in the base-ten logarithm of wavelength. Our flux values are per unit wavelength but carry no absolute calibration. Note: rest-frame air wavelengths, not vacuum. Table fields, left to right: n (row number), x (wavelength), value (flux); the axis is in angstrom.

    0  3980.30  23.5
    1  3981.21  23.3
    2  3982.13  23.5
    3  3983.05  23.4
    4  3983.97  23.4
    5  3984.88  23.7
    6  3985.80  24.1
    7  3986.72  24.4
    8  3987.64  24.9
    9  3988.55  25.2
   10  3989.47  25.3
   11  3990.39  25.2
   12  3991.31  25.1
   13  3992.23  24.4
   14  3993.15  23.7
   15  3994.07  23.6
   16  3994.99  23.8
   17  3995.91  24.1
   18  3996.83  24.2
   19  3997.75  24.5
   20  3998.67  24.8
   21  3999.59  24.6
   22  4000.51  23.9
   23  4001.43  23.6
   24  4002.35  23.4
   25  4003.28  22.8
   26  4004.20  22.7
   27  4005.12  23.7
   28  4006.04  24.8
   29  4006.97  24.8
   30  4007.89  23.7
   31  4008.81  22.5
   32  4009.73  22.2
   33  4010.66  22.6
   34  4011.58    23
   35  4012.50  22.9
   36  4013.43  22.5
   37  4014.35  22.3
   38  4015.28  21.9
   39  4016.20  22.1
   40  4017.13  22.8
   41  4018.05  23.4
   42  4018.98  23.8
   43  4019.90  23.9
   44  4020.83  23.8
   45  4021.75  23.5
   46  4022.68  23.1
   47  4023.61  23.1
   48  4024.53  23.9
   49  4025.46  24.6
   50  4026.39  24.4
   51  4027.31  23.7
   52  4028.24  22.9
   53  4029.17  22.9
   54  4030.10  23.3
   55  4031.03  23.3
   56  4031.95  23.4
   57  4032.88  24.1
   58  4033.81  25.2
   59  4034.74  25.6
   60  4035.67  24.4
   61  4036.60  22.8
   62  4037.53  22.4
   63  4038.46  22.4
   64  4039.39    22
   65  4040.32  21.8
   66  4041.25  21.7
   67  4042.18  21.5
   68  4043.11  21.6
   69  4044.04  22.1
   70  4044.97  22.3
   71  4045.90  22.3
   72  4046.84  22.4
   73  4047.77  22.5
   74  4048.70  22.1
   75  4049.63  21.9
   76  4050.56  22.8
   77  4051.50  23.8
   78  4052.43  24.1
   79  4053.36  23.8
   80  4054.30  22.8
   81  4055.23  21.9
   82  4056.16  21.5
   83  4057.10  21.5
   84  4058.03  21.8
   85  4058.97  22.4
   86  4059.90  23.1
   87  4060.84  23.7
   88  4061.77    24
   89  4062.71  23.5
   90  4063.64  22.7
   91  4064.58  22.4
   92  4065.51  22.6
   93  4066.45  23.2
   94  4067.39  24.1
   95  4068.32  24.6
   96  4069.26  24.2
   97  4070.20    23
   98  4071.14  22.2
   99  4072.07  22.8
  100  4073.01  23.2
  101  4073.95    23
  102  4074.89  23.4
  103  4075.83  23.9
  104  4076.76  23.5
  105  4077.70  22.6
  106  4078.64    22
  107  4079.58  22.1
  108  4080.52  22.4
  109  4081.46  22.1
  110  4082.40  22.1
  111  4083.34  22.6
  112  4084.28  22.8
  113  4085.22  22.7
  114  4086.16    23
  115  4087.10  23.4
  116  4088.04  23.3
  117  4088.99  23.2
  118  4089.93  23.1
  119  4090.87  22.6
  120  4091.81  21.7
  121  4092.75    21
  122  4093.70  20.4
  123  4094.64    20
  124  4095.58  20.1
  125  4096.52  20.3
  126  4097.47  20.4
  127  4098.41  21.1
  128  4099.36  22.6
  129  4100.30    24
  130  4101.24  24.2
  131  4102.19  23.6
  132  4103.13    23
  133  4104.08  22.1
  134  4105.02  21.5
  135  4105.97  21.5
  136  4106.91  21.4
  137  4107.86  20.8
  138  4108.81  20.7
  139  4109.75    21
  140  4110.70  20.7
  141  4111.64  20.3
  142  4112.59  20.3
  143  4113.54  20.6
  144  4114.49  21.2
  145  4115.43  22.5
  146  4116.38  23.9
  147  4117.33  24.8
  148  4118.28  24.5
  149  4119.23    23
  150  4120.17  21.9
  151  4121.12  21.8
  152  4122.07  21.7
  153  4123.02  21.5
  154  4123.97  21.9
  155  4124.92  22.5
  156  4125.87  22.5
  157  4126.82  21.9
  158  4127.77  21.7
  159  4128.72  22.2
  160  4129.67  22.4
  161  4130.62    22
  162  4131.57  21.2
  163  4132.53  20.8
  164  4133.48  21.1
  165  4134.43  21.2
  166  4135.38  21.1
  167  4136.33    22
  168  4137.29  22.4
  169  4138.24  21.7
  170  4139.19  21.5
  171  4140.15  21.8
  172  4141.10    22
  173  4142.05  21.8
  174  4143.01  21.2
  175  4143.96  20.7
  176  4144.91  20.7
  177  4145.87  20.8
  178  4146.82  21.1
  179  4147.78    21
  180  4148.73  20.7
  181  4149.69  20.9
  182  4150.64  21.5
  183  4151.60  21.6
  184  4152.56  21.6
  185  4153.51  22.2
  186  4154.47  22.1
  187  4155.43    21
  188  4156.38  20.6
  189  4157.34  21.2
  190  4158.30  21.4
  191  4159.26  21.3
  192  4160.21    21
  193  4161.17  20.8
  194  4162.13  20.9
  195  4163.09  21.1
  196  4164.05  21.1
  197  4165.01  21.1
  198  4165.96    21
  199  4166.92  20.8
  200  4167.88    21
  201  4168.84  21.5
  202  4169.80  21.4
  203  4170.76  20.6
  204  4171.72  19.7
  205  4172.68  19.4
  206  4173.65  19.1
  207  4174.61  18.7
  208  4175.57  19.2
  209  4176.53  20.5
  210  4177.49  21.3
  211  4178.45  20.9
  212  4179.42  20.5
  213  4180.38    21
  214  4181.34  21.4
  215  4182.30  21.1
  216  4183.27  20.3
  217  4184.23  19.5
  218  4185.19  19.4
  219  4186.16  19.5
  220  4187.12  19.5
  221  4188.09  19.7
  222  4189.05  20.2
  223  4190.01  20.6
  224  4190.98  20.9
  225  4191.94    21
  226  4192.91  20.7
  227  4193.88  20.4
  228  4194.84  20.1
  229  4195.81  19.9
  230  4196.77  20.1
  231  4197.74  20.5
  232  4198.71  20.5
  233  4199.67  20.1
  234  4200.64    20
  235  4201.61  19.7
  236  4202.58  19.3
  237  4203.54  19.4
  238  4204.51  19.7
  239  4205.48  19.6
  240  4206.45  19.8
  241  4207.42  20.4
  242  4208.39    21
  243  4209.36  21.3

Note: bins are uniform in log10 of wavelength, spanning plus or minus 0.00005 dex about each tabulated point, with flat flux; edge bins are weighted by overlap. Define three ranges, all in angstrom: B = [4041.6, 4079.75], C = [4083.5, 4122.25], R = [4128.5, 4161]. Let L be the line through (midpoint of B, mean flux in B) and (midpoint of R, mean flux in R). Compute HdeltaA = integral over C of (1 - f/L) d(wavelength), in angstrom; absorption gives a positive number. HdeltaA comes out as 0.13 angstrom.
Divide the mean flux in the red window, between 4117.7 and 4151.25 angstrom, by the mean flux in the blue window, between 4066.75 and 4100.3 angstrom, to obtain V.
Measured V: 1.0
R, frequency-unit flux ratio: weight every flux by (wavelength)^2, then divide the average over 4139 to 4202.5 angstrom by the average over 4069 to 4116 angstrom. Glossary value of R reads 1.0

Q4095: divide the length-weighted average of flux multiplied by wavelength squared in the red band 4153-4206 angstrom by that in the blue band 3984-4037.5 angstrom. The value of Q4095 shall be 0.9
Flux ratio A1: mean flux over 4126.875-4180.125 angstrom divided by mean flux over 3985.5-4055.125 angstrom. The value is 0.90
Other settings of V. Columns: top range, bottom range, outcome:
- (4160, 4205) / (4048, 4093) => 0.89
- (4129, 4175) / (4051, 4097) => 0.93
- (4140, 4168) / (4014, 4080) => 0.92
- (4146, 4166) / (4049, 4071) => 0.92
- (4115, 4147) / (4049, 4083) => 0.96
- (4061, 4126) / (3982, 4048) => 0.95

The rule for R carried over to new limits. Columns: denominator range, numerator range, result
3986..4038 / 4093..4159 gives 0.97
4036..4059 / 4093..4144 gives 1.01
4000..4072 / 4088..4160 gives 0.98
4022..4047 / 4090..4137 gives 0.98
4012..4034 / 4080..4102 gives 0.98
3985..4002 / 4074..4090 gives 0.98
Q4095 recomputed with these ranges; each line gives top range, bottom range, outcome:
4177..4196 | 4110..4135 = 0.96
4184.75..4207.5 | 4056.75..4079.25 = 0.92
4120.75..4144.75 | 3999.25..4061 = 0.99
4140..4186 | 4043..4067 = 0.97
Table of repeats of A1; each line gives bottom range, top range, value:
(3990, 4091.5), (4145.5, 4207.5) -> 0.89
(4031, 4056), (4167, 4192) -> 0.89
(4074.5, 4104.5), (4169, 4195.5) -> 0.91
